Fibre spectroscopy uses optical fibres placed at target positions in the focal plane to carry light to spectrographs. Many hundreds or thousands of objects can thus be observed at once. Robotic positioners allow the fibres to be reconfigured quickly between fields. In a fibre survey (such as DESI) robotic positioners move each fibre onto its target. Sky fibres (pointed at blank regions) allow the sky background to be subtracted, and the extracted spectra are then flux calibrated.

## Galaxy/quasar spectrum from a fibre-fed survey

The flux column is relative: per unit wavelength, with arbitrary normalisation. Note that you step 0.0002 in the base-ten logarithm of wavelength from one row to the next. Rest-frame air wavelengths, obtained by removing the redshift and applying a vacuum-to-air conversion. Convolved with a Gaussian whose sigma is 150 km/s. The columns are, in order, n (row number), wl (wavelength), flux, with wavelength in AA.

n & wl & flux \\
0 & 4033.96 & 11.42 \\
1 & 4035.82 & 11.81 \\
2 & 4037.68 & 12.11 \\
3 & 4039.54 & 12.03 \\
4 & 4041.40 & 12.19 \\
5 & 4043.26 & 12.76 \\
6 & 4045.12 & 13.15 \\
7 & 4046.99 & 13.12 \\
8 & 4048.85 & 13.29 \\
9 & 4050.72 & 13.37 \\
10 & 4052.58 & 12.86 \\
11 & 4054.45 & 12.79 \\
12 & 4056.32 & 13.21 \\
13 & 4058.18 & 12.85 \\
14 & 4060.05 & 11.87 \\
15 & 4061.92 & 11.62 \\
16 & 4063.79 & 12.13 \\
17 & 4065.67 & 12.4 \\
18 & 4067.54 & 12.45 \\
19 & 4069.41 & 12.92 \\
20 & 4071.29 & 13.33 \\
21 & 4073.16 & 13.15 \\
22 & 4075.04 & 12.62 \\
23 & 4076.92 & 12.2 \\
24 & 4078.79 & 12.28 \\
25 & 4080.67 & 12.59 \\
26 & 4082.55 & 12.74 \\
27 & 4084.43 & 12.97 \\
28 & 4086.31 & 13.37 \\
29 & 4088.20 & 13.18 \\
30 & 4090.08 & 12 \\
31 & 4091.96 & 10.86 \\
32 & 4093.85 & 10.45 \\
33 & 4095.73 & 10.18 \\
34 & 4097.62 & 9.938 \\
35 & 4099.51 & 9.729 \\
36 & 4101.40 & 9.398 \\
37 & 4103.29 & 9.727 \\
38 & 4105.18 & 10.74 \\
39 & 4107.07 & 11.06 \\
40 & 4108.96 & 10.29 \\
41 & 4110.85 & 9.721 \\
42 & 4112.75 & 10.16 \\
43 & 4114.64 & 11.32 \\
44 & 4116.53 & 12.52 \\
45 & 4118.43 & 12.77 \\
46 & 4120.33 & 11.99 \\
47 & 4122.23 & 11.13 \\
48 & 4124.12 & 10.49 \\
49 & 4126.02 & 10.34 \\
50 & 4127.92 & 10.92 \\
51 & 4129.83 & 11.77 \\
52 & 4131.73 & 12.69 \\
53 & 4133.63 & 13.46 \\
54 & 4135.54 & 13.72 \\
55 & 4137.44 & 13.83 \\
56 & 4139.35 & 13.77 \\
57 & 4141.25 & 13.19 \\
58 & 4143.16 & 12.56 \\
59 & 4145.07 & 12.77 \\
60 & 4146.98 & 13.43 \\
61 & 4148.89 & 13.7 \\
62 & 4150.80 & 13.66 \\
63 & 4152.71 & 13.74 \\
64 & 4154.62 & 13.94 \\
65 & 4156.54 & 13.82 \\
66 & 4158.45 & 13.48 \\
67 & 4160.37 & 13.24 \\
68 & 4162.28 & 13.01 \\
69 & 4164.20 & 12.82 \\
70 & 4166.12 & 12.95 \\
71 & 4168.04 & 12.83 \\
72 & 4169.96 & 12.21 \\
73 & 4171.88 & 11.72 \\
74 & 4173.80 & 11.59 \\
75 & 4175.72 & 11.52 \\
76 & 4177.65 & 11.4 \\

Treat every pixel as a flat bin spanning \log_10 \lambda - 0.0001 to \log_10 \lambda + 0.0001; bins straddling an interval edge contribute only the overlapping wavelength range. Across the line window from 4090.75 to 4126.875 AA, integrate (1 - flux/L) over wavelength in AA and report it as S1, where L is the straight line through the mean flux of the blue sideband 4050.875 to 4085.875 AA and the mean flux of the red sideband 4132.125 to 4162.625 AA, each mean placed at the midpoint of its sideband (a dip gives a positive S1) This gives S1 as 6.6 AA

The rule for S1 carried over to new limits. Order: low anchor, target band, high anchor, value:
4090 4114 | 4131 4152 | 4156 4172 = -2.4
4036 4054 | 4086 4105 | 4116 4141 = 2.5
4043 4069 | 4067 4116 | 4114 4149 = 4.2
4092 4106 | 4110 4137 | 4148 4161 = -0.1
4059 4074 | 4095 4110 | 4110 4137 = 2.3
